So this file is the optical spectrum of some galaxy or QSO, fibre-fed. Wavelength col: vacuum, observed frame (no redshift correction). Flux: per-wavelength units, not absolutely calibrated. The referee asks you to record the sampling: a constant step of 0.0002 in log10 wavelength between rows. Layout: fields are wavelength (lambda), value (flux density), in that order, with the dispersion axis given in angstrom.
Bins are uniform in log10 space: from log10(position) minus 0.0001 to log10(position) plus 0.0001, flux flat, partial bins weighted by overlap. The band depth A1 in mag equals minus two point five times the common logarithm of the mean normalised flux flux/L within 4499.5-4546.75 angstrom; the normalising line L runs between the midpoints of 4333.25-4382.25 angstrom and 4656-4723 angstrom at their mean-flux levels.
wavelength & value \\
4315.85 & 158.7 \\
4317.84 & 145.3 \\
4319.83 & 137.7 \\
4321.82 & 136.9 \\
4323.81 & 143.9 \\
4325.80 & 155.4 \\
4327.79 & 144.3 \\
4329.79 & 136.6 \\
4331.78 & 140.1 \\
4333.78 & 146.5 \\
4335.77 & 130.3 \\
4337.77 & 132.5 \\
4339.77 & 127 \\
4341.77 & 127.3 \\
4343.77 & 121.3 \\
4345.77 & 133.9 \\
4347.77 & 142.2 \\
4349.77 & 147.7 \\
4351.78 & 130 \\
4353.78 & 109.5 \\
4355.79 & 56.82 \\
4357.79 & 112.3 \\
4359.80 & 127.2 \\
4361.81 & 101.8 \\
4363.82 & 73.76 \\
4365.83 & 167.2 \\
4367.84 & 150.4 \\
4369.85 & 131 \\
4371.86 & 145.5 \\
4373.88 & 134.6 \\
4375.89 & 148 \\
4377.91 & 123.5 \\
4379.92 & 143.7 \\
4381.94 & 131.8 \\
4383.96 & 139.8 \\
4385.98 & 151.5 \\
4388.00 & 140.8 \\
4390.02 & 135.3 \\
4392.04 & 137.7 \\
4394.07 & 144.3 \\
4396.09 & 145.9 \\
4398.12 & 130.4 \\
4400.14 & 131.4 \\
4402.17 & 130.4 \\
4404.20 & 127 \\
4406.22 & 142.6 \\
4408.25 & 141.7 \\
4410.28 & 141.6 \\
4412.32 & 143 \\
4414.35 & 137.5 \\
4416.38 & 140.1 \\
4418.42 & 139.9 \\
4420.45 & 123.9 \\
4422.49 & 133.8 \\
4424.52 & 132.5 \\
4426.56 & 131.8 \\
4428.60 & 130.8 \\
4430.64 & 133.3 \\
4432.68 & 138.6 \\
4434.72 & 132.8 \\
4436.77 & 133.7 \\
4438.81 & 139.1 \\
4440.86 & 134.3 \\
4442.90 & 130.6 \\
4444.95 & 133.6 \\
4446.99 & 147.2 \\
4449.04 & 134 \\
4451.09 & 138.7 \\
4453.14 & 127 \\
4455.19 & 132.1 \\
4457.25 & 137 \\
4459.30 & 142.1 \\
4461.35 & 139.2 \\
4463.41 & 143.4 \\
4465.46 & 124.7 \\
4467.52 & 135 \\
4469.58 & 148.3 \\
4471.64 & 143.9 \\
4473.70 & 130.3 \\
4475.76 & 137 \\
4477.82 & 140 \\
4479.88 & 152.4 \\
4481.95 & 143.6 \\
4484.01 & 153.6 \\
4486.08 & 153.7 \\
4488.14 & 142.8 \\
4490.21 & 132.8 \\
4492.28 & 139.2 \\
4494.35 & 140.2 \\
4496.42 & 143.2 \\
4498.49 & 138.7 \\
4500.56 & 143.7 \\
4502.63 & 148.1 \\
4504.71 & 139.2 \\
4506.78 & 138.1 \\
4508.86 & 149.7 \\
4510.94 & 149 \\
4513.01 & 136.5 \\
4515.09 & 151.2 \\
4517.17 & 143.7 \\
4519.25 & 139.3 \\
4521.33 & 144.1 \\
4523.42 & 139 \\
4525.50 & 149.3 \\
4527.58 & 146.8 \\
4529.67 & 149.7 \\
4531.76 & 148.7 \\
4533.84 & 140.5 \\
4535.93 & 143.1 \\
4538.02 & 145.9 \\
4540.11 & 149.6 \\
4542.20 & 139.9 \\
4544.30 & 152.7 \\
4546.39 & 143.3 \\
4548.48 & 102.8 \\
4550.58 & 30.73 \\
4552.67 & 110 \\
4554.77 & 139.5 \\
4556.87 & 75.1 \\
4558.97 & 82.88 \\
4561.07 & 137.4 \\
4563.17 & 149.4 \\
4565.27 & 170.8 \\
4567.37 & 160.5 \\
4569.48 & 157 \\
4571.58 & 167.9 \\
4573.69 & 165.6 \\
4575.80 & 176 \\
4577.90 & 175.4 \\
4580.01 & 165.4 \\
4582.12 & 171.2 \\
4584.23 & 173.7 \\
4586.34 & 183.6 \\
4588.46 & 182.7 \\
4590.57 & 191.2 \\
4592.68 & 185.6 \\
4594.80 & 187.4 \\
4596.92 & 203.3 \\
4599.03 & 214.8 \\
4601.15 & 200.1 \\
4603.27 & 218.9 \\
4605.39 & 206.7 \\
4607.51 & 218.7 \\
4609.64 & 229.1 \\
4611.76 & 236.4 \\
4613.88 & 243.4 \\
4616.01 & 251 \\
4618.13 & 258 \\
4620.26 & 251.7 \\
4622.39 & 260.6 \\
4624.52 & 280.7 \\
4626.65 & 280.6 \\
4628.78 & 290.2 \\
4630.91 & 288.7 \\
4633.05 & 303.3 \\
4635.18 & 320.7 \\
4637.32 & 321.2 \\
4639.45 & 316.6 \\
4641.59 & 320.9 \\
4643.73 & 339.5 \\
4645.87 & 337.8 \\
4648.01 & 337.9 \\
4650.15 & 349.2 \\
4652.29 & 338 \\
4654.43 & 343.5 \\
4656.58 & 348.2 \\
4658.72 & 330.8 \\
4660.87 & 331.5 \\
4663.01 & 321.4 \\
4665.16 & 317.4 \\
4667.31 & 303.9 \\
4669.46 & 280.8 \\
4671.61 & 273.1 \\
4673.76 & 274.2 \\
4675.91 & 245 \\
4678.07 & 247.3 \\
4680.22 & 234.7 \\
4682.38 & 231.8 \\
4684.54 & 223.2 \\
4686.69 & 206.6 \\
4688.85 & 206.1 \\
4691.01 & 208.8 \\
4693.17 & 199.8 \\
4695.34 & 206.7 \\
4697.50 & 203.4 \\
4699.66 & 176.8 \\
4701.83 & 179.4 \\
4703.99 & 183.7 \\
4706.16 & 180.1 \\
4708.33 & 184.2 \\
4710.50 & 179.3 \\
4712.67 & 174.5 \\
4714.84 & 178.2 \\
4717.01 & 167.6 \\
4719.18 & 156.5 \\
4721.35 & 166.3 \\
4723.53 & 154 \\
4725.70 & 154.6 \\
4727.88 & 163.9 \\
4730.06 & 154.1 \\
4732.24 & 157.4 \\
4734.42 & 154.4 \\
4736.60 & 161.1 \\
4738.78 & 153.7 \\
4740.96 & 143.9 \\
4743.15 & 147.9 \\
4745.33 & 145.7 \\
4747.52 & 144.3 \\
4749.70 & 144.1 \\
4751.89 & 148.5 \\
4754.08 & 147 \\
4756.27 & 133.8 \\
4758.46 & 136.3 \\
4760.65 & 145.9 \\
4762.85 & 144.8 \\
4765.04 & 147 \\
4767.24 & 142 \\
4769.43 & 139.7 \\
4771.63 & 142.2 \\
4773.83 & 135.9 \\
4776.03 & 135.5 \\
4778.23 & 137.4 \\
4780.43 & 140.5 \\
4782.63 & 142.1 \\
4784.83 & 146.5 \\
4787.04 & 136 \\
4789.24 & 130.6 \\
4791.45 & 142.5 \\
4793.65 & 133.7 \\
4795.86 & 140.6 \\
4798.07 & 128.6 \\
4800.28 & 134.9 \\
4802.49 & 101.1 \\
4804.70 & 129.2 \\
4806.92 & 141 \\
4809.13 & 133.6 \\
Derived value 0.221 mag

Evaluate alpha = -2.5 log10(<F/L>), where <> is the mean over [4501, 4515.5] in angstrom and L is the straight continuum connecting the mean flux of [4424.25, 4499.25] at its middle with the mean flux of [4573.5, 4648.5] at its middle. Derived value 0.18 mag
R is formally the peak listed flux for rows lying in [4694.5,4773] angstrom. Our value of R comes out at 206.7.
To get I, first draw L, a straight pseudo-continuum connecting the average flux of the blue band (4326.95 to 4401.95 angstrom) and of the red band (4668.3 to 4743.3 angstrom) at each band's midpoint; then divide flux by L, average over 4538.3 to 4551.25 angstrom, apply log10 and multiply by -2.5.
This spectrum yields 0.30 mag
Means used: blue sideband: 132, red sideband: 192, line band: 124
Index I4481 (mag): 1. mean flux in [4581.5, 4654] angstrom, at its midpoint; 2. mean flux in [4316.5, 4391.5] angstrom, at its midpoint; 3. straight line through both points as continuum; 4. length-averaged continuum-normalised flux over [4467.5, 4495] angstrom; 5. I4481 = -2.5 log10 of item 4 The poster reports 0.327 mag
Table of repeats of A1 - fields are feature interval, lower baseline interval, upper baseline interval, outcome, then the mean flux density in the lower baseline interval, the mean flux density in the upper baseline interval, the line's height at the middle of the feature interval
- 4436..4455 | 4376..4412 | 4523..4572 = 0.01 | 138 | 134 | 137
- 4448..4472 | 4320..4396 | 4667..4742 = 0.11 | 133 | 195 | 151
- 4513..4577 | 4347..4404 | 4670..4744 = 0.16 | 131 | 190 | 161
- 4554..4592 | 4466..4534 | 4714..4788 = -0.09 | 143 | 148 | 145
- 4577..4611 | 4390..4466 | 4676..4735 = -0.17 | 136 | 188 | 167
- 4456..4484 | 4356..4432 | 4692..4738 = 0.02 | 134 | 173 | 143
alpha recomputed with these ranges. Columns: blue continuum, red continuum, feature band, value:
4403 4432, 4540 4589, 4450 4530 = -0.01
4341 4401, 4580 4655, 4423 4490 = 0.25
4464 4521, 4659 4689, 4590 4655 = -0.15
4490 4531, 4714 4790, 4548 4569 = 0.22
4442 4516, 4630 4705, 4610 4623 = -0.04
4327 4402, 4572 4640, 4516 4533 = 0.33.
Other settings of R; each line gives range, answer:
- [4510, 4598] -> 203.3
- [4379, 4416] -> 151.5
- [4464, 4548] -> 153.7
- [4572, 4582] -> 176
